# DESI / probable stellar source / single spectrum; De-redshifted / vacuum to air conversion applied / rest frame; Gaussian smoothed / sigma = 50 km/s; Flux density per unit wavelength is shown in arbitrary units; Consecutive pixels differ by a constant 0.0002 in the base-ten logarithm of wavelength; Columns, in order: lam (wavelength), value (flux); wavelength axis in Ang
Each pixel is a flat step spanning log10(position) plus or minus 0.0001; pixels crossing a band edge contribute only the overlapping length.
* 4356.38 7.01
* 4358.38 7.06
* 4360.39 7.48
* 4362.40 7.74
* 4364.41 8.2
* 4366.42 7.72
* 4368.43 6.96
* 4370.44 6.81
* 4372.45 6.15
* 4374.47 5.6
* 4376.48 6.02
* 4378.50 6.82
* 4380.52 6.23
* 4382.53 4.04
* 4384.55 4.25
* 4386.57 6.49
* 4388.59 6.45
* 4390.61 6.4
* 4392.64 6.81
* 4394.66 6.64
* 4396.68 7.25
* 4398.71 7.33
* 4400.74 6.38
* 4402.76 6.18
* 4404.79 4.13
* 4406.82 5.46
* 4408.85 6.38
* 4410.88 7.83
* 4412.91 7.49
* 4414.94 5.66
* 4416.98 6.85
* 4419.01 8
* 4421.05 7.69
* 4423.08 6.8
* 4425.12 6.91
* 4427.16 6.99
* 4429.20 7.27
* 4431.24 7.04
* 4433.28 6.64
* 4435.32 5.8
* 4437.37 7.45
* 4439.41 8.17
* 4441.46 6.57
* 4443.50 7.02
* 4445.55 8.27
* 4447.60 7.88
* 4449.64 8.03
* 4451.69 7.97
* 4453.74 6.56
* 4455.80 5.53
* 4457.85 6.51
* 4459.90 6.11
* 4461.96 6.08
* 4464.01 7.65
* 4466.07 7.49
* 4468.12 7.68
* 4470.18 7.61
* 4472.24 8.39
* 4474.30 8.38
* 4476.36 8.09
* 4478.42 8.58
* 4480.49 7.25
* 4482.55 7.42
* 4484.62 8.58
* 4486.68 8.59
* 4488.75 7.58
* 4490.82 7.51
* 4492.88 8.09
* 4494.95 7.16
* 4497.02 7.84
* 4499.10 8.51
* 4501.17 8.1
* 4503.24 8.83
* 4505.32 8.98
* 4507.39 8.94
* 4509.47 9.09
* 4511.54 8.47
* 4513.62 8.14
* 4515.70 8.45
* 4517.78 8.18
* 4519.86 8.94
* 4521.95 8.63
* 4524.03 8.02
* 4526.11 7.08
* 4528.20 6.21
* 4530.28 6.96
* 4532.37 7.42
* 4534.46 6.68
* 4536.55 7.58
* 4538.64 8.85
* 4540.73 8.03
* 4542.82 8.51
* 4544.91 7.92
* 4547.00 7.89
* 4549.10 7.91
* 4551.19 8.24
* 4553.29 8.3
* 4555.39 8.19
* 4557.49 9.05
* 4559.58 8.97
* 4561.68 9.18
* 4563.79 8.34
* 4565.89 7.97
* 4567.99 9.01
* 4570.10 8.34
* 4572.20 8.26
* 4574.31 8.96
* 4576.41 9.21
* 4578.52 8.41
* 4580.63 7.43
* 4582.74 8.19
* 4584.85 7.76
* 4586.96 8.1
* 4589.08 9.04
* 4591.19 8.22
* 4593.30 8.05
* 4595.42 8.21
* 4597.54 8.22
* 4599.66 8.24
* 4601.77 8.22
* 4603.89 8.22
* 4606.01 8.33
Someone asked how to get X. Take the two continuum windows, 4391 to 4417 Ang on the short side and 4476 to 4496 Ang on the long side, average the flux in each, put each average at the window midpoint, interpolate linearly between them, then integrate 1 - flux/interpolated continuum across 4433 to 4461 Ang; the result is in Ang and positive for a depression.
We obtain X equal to 0.6 Ang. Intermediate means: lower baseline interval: 6.47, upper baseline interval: 7.88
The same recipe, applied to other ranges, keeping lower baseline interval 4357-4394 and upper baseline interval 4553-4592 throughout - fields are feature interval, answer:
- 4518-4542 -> 1.1 Ang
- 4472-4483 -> -0.7 Ang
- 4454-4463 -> 1.5 Ang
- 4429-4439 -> 0.3 Ang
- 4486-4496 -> -0.1 Ang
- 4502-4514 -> -1.4 Ang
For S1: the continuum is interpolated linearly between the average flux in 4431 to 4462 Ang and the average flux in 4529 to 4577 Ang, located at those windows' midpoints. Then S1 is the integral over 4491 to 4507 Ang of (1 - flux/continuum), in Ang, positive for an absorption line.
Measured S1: -1.3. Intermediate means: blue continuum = 7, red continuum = 8.23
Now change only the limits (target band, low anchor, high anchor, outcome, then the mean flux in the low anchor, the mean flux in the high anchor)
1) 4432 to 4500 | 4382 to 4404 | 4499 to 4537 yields -1.7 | 6.23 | 8.06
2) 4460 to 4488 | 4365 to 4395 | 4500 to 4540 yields -1.1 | 6.24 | 8.08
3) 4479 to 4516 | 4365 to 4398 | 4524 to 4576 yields -3.2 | 6.32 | 8.09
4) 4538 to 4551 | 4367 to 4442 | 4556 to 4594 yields -0.1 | 6.55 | 8.47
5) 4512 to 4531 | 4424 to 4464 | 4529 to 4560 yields -0.3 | 7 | 8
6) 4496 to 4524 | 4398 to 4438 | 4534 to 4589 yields -2.9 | 6.7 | 8.31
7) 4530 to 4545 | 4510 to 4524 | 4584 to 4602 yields 1.1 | 8.46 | 8.24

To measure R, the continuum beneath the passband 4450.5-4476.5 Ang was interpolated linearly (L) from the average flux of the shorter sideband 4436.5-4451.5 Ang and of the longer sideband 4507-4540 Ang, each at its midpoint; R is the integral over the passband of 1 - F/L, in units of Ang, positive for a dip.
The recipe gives 1.7 Ang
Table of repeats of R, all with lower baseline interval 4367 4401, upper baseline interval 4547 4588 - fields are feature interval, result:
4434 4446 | -0.4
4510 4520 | -0.8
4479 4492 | -0.7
